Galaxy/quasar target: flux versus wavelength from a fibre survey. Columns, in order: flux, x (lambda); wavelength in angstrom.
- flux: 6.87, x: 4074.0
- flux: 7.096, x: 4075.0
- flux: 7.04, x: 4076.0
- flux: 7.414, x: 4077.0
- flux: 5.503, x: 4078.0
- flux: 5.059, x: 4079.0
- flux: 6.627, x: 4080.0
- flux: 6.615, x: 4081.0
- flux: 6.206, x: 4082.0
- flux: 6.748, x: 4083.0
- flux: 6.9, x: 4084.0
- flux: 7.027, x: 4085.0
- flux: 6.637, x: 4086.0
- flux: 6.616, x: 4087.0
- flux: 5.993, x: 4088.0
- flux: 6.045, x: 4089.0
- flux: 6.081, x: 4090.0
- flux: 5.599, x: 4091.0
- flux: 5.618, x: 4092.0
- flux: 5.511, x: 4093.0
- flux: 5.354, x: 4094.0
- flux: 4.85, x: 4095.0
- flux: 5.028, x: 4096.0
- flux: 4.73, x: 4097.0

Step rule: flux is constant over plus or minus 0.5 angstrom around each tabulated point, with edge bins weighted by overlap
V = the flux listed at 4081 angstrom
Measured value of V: 6.615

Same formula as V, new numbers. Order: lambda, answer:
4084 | 6.9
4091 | 5.599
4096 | 5.028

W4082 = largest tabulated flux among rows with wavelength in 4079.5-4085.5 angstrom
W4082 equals 7.027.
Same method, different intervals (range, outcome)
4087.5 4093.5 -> 6.081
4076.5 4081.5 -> 7.414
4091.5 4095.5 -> 5.618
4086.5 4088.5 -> 6.616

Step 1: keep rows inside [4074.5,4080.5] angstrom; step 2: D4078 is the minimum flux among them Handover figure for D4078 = 5.059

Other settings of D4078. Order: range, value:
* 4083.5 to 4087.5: 6.616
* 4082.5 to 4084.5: 6.748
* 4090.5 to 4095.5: 4.85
